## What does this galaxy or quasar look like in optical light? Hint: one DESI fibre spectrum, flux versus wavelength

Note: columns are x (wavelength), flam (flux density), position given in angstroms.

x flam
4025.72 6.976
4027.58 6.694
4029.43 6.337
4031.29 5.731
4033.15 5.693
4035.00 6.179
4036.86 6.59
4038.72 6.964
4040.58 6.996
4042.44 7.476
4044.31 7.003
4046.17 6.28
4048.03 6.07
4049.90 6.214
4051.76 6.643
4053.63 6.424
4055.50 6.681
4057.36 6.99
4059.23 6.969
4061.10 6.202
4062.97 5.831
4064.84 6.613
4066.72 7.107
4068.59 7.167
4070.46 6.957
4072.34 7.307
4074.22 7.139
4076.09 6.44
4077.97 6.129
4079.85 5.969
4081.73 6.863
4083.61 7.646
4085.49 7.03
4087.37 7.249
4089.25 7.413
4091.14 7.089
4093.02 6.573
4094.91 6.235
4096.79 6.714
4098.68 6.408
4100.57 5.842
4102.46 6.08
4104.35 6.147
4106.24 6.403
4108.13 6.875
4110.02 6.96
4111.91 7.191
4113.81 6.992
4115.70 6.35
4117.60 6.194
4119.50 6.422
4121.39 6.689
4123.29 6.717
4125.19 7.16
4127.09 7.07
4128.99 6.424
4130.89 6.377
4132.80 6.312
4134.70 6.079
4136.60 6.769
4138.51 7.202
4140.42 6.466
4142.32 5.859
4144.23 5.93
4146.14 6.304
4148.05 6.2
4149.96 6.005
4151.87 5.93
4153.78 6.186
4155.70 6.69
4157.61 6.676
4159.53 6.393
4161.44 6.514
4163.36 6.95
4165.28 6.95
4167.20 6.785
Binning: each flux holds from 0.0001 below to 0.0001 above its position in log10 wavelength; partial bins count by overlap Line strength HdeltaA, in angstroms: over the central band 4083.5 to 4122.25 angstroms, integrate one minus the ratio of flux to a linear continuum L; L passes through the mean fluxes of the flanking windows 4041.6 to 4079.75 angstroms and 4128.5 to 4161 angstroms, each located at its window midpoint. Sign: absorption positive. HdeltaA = -0.99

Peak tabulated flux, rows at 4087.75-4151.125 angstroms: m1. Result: 7.413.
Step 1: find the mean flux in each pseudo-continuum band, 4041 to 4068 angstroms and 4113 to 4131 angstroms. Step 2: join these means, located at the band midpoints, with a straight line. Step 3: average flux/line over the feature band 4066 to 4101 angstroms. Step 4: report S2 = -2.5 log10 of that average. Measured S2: -0.03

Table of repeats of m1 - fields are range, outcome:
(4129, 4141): 7.202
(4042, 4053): 7.476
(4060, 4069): 7.167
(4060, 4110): 7.646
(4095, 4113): 7.191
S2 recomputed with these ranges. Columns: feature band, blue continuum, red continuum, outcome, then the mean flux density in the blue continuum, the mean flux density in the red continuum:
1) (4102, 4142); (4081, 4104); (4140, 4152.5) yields -0.04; 6.74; 6.09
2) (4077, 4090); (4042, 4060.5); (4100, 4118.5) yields -0.05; 6.64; 6.52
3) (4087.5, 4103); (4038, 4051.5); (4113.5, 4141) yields 0.01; 6.71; 6.61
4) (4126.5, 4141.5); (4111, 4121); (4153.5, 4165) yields 0.01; 6.63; 6.61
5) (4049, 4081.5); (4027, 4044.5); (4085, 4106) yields -0.01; 6.54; 6.6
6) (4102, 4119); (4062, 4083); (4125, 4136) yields 0.00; 6.7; 6.54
